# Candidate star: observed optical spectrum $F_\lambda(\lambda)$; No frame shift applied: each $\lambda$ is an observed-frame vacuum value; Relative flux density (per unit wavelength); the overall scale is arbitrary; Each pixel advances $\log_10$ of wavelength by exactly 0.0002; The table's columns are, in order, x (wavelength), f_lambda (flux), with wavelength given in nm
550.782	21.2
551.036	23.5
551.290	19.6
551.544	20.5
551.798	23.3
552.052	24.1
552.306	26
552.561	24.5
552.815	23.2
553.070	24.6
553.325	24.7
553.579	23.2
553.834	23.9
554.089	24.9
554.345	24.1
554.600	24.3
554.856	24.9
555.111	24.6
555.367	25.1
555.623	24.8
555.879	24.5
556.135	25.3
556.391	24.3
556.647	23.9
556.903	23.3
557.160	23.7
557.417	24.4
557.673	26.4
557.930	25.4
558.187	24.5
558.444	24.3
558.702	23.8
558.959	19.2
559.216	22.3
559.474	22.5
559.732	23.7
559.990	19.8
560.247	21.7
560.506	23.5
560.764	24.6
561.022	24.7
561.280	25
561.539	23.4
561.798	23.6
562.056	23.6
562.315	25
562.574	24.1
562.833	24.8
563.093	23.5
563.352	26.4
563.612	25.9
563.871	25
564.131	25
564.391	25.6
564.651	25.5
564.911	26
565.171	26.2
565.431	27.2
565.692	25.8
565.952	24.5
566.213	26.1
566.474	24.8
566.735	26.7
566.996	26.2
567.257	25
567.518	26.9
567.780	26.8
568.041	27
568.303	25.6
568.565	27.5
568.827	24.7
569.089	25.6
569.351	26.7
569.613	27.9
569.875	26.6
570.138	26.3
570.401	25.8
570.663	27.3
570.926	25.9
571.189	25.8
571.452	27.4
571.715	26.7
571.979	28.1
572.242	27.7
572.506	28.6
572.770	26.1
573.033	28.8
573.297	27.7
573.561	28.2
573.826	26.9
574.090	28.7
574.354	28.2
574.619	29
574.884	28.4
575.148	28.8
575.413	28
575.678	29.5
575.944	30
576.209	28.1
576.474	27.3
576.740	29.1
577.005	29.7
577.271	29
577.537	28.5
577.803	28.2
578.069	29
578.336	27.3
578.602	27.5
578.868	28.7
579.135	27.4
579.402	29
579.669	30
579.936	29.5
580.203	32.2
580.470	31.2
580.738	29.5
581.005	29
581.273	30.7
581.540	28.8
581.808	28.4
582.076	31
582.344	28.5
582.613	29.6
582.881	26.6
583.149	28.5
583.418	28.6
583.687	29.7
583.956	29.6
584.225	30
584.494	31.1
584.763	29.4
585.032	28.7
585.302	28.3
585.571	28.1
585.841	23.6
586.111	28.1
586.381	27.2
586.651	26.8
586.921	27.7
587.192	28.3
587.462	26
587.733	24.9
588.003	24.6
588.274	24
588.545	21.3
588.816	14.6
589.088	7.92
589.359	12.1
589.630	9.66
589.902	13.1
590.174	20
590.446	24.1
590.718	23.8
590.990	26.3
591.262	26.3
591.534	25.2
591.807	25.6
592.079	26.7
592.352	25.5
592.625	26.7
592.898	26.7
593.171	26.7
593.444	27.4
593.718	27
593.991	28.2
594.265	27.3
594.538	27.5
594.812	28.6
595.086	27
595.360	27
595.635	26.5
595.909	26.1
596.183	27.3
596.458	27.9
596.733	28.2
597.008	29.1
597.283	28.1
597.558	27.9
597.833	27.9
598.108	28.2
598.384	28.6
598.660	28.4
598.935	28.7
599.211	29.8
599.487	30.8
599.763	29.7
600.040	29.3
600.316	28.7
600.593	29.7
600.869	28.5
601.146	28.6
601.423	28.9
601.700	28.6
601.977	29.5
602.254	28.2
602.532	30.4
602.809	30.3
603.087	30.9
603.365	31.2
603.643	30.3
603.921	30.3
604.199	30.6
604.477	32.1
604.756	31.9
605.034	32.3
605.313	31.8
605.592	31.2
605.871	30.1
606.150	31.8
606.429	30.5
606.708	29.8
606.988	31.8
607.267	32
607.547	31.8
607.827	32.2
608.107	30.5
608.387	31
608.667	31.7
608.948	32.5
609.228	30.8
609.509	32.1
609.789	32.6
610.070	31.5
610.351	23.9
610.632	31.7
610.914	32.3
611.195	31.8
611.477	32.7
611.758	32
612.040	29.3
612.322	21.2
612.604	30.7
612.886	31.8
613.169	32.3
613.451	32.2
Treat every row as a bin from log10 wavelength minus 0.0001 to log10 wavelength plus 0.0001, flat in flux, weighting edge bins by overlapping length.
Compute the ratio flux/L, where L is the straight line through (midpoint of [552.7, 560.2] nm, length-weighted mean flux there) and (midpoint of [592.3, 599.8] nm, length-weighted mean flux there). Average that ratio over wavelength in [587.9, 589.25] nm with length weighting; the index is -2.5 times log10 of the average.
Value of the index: 0.43 mag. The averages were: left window 23.9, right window 27.8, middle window 18.2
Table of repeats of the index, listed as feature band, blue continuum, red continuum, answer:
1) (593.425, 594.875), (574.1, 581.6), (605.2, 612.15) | 0.094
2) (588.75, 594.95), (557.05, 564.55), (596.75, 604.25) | 0.219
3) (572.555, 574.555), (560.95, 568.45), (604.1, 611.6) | -0.051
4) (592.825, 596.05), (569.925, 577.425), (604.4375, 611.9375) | 0.106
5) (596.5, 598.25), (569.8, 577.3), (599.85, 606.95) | 0.058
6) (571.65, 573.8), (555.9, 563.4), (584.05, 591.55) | -0.169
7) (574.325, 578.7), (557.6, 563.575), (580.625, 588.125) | -0.071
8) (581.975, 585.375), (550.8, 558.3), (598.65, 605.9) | -0.056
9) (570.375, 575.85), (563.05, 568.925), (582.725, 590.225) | -0.100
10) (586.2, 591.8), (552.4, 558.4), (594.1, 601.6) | 0.251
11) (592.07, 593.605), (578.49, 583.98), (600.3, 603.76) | 0.109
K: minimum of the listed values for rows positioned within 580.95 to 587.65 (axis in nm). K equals 23.6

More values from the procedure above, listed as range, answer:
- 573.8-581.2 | 26.9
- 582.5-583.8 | 26.6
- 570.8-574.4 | 25.8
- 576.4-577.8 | 27.3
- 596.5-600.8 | 27.9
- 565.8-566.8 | 24.5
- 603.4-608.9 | 29.8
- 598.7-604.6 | 28.2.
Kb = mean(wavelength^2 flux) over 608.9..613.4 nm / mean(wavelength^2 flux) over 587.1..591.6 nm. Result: 1.6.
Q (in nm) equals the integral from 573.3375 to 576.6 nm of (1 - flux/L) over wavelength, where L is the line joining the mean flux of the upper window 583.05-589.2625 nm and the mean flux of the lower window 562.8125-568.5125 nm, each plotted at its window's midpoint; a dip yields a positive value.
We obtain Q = -0.328 nm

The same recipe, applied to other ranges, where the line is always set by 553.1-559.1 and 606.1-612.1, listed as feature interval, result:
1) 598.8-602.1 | 0.09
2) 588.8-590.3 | 0.83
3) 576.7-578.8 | -0.11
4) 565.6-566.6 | 0.01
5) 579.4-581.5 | -0.21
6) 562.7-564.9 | 0.00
